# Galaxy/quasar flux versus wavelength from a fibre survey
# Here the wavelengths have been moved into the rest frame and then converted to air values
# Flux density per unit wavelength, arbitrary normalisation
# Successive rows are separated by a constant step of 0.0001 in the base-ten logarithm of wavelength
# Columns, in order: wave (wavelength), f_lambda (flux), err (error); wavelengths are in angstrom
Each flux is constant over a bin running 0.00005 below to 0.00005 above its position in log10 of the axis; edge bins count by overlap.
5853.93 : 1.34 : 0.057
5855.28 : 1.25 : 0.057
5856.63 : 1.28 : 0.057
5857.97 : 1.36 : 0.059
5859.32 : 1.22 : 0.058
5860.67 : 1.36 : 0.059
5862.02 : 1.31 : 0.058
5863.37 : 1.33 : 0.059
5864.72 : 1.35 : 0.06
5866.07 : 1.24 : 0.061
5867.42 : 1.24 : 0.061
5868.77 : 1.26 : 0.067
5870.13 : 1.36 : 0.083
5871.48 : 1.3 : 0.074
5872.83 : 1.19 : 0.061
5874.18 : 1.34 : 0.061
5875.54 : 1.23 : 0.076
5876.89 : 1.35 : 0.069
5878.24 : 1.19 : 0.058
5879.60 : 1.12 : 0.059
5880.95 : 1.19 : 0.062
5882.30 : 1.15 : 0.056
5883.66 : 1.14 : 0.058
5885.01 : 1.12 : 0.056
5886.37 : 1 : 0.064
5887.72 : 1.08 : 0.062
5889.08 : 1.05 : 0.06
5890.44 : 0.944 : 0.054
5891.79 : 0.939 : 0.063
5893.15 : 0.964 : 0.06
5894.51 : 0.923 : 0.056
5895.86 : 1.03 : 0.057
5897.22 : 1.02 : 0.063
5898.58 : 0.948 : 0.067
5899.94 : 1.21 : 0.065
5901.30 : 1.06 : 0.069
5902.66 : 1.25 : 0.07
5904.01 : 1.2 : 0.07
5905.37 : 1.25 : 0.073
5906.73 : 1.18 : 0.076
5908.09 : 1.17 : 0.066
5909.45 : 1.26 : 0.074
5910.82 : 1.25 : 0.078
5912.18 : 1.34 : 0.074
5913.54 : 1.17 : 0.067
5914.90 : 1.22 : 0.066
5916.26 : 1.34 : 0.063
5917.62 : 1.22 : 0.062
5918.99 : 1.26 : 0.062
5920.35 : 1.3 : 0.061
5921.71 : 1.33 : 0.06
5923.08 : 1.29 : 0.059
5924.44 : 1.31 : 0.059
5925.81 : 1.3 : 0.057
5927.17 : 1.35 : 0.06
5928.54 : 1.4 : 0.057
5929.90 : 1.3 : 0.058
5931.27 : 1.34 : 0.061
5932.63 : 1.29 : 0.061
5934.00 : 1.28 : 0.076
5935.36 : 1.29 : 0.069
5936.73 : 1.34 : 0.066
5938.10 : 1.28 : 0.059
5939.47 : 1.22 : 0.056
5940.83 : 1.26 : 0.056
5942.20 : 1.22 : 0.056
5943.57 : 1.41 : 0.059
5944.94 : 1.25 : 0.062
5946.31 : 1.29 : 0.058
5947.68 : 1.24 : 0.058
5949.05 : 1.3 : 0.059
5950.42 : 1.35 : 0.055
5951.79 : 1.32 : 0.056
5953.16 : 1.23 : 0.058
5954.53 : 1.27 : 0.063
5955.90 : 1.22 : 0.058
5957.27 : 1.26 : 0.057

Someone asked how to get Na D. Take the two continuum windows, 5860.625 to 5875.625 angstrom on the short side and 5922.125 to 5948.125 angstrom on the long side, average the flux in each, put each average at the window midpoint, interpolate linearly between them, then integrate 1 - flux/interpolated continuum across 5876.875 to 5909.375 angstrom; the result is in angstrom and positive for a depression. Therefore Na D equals 4.8 angstrom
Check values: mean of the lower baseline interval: 1.29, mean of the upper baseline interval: 1.3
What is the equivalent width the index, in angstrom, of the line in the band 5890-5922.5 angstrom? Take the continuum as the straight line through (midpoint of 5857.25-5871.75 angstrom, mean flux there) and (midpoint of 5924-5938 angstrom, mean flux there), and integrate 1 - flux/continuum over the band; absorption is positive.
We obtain 3.8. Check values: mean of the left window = 1.3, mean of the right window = 1.32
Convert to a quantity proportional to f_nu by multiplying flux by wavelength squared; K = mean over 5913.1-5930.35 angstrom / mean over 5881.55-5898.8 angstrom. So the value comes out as 1.27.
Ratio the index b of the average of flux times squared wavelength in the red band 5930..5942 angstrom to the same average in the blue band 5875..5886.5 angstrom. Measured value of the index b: 1.12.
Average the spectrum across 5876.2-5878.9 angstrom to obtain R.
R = 1.27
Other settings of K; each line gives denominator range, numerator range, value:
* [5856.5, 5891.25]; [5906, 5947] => 1.07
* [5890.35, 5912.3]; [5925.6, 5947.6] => 1.18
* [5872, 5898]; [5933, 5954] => 1.19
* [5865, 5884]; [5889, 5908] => 0.87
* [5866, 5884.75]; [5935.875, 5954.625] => 1.07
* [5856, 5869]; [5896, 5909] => 0.89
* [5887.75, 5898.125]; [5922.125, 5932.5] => 1.36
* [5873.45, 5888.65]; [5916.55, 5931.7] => 1.13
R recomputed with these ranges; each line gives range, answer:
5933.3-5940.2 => 1.28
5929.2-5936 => 1.3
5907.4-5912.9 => 1.25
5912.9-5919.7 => 1.24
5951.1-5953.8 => 1.28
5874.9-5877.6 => 1.29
